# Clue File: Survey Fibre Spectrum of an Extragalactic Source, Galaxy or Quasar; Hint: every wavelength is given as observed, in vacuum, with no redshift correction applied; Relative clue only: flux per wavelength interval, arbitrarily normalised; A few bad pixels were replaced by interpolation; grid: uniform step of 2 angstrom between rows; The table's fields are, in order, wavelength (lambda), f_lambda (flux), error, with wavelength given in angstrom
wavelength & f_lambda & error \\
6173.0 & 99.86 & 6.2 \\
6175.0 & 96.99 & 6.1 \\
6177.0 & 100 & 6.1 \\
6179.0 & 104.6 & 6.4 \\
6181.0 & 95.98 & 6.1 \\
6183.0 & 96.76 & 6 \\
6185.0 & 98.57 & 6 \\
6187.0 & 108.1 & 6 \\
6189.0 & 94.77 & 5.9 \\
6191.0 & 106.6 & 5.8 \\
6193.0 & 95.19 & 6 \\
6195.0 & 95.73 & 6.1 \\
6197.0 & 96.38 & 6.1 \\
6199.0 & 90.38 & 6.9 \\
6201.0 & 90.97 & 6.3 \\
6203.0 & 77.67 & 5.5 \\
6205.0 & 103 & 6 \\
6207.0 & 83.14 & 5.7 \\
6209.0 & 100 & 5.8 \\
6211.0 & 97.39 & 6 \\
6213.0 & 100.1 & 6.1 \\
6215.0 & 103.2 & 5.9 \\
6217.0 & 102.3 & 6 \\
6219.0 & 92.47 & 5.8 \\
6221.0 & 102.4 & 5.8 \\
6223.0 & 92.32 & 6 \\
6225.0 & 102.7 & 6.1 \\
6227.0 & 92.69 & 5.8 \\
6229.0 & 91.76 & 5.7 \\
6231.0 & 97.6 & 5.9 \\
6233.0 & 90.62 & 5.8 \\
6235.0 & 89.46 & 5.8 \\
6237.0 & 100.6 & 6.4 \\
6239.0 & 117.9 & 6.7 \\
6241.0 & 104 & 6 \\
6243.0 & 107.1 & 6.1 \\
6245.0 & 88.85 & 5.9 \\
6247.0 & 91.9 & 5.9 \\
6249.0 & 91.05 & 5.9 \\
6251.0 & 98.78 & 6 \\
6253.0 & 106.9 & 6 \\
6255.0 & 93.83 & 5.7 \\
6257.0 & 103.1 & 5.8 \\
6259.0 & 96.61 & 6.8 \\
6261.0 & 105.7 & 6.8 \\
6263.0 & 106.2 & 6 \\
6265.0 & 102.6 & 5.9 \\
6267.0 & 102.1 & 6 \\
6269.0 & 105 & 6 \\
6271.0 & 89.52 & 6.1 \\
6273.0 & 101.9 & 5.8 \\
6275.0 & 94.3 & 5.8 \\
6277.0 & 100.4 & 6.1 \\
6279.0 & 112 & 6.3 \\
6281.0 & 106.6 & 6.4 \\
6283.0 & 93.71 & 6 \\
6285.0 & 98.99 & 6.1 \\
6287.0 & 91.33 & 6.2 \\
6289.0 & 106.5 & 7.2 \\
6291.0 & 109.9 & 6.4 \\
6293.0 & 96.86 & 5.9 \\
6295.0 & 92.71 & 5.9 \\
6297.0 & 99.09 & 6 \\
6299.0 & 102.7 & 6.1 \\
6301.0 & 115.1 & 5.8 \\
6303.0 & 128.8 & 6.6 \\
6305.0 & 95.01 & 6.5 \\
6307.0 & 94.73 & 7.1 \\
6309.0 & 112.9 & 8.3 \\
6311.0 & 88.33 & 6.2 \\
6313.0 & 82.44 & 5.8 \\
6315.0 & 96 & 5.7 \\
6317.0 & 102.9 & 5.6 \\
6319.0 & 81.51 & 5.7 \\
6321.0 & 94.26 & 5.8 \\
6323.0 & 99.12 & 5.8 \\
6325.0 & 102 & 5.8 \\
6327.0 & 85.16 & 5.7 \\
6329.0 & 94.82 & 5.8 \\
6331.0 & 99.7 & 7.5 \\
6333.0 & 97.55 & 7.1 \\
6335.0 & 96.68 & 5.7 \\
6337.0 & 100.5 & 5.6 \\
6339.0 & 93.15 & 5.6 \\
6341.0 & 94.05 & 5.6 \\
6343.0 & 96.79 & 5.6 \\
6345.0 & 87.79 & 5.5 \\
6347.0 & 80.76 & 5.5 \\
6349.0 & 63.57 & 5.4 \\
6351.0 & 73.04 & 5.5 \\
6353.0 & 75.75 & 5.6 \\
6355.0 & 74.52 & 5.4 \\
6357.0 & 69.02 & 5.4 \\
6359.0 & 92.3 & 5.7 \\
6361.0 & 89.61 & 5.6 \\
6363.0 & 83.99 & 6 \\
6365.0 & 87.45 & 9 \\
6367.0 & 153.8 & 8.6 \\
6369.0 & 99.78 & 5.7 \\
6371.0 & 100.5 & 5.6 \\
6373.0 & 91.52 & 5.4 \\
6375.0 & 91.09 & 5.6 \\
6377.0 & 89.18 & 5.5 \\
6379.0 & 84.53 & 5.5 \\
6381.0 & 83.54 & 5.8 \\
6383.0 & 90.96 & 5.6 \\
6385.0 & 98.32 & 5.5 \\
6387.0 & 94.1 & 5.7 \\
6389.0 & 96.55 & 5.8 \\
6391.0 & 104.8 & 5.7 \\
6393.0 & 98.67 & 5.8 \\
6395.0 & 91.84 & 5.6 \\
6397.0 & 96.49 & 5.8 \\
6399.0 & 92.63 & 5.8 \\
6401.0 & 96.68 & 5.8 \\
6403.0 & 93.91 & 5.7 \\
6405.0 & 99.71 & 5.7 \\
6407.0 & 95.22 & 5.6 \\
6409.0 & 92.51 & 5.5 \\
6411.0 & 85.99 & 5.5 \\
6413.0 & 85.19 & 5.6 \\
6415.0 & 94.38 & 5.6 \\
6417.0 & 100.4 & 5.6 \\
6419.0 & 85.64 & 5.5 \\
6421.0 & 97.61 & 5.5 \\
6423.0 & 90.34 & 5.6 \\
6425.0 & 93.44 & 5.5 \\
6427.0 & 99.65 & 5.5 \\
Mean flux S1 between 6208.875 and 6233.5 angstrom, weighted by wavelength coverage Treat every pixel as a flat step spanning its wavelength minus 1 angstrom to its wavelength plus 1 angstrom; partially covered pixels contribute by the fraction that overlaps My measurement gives 97.4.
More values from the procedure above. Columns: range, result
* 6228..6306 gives 101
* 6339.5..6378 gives 89.2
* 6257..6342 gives 99.3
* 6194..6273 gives 97.6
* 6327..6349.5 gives 91.7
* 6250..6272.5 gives 101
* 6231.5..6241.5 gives 100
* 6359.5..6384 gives 95.4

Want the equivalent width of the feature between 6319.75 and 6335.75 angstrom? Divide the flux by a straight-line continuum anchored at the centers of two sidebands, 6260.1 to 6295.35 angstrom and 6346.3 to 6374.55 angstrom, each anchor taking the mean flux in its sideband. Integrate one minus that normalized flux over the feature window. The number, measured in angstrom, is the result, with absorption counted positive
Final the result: -0.4 angstrom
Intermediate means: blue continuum 101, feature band 95.9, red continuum 88.4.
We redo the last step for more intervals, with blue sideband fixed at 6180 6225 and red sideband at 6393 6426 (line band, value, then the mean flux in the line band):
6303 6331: -0.3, 96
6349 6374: 1.1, 89.8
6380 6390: 0.1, 92.7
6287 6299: -0.6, 100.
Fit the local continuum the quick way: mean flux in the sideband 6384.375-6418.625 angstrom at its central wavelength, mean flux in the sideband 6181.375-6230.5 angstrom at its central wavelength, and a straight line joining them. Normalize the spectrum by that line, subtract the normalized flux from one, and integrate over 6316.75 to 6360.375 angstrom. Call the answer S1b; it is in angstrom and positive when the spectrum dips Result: 3.1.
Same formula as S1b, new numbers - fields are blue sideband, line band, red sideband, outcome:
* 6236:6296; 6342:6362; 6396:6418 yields 3.4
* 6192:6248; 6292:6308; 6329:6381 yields -1.8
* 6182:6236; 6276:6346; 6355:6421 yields -2.8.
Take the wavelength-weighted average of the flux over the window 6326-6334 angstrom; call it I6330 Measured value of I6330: 94.3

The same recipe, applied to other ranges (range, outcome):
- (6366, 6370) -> 127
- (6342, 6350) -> 82.2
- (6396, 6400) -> 94.6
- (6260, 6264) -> 106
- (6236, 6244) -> 107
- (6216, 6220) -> 97.4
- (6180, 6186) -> 97.1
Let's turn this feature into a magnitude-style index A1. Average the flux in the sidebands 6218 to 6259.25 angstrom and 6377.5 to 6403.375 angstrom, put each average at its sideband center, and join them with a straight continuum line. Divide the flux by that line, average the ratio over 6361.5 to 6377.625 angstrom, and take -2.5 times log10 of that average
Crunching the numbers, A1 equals -0.06 mag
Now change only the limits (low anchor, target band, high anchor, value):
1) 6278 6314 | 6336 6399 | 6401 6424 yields 0.06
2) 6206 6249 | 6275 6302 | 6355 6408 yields -0.06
